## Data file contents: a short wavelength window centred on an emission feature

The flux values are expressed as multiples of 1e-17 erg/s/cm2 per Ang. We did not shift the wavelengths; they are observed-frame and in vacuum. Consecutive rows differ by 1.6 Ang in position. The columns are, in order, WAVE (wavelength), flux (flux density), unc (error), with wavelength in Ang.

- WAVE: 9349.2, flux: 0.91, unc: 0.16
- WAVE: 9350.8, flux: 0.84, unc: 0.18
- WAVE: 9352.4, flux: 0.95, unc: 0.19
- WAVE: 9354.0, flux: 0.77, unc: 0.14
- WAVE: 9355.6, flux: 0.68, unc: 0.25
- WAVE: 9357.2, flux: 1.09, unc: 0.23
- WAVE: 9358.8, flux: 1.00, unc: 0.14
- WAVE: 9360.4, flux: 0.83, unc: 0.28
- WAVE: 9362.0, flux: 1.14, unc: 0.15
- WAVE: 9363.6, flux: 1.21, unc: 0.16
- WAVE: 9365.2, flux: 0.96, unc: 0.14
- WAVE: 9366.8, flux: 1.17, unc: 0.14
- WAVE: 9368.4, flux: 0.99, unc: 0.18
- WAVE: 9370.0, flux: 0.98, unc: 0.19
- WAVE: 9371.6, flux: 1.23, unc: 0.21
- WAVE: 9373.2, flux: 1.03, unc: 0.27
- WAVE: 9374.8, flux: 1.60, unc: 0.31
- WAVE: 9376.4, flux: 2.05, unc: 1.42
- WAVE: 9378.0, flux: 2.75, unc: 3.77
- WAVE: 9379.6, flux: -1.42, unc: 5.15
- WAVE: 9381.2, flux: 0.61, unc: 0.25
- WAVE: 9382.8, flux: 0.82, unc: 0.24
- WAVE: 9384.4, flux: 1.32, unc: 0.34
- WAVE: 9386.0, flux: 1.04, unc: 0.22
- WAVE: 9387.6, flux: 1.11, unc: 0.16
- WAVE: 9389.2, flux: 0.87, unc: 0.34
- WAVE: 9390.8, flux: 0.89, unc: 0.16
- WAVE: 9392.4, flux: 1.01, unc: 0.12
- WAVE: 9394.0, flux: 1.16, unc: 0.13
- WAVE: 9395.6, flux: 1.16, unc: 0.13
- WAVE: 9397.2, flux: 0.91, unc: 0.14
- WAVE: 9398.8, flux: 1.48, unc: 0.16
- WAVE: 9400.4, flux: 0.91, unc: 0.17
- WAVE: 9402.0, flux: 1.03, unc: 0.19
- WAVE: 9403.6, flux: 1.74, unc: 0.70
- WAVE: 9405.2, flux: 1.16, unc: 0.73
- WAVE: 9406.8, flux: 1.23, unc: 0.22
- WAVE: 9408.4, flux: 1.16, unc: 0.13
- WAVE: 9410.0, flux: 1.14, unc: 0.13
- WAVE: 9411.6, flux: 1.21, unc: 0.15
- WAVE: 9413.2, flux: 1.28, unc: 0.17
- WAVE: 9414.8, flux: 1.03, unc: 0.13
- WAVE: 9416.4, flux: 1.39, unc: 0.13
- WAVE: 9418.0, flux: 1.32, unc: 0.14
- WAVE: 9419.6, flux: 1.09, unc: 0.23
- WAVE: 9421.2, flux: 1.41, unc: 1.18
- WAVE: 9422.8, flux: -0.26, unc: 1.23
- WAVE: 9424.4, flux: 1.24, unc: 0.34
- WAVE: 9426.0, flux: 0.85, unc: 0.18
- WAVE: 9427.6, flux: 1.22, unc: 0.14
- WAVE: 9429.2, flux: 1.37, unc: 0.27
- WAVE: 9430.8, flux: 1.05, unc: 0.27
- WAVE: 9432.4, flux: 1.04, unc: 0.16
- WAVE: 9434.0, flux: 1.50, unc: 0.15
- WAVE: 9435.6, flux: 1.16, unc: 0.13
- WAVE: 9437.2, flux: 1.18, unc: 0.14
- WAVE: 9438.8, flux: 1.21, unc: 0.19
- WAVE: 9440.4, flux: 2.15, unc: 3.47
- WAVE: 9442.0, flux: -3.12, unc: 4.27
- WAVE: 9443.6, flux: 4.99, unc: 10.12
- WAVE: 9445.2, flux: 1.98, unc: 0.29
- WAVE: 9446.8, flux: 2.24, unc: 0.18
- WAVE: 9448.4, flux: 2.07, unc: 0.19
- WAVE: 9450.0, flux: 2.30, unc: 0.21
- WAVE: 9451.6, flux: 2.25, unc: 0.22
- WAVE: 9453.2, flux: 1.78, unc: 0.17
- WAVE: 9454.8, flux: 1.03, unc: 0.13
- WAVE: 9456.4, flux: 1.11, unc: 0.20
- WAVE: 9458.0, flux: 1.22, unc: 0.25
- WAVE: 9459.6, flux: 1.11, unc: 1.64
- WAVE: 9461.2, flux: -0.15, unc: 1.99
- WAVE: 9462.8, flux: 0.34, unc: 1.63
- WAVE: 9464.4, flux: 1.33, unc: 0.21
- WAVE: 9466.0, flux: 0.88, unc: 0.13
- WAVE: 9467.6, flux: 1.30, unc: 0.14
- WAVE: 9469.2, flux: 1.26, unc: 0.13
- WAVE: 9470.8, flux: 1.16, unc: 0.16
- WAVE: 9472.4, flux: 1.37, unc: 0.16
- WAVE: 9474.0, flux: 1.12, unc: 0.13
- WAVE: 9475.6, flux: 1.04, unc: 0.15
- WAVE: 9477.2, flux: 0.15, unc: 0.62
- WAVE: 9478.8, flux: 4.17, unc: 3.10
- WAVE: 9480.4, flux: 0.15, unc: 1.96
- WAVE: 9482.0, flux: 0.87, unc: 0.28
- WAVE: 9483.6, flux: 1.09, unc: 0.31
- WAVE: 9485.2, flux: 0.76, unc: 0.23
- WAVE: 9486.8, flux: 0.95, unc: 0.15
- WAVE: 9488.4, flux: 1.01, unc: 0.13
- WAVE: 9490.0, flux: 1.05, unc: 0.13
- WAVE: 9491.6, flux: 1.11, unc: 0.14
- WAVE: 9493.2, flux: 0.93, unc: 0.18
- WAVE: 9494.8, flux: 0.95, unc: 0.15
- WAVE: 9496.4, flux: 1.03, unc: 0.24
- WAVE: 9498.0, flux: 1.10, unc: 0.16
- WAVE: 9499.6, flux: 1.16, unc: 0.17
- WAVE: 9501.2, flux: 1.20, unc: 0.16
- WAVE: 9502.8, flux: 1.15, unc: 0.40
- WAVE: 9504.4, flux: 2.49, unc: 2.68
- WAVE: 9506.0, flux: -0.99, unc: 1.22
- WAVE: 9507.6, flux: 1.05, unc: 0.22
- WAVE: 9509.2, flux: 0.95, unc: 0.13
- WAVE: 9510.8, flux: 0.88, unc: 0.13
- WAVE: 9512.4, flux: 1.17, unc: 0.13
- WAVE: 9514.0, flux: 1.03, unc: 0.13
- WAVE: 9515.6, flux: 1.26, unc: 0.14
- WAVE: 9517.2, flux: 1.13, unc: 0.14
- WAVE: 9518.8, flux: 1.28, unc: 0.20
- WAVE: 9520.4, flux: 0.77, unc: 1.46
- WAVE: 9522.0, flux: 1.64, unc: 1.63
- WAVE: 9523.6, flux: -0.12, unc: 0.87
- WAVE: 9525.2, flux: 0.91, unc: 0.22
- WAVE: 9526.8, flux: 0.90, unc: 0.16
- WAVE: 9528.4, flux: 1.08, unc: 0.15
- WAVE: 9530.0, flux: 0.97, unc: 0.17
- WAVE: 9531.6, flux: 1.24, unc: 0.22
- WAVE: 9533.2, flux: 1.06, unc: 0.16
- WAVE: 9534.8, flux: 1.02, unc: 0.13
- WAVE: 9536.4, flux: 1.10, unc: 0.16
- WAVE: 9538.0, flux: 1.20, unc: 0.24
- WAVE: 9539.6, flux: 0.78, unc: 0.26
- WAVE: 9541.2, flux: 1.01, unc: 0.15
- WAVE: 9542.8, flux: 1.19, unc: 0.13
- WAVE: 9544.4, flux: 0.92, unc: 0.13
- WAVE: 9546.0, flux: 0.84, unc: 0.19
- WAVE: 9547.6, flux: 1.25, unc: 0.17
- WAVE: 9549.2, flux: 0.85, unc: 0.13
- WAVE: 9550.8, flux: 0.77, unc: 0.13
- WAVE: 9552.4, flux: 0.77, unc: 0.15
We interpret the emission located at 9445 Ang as H-beta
